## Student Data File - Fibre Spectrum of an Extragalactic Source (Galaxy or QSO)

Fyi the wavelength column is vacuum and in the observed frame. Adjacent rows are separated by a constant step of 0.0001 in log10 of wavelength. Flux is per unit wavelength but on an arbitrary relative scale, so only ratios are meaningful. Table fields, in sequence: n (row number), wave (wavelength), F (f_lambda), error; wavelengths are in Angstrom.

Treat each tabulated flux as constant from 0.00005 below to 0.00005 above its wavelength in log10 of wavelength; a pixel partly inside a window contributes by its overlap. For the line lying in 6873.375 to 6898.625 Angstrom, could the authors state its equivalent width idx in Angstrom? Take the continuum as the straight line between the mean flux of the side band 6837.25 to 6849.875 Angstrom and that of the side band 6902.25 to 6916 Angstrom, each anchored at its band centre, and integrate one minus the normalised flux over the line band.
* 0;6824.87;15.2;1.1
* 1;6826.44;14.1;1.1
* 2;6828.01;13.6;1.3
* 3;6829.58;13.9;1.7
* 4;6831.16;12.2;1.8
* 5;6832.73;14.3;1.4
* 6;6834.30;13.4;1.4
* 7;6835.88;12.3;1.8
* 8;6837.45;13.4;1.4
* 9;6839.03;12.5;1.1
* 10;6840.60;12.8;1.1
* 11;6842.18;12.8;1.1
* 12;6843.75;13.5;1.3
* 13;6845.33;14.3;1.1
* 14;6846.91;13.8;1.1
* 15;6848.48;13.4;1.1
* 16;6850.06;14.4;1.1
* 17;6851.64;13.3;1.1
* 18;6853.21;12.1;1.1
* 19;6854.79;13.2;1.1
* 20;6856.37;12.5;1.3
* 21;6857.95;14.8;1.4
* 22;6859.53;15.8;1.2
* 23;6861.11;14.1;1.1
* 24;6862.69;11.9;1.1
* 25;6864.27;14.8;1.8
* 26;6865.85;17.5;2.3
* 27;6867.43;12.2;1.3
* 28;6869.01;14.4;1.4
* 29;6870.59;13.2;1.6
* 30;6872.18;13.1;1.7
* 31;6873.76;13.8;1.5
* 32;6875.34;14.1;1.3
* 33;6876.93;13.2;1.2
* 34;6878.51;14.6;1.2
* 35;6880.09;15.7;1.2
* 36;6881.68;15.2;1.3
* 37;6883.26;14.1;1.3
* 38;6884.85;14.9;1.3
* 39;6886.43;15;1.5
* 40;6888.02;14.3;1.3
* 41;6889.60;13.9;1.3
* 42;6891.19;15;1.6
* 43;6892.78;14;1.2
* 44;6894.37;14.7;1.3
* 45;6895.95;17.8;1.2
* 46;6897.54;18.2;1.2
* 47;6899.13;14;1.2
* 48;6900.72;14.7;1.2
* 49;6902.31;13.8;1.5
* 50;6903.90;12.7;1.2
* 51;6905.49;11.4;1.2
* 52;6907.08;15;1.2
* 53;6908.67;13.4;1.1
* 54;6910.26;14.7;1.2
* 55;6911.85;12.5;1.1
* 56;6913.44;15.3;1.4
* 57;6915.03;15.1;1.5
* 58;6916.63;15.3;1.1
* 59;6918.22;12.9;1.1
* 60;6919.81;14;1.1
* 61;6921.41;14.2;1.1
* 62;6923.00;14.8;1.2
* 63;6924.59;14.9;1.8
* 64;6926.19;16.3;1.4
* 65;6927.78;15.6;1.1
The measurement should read -2.4 Angstrom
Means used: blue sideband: 13.4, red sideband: 13.8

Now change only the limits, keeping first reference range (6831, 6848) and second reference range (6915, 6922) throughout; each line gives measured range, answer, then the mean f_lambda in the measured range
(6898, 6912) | 0.3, 13.7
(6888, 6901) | -1.2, 15.2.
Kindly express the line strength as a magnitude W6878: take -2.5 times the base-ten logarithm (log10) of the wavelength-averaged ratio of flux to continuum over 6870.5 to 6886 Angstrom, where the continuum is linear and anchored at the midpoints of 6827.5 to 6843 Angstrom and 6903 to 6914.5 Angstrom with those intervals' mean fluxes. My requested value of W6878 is -0.07 mag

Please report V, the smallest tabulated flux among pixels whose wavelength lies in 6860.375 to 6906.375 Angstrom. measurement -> 11.4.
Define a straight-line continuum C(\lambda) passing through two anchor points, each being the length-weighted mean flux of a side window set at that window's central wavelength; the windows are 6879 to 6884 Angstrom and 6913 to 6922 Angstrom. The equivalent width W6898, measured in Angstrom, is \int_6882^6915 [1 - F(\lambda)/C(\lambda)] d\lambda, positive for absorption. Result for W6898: 0.5 Angstrom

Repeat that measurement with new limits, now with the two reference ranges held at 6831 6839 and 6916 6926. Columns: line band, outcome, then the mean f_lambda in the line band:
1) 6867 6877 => 0.2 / 13.5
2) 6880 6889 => -0.6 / 14.8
